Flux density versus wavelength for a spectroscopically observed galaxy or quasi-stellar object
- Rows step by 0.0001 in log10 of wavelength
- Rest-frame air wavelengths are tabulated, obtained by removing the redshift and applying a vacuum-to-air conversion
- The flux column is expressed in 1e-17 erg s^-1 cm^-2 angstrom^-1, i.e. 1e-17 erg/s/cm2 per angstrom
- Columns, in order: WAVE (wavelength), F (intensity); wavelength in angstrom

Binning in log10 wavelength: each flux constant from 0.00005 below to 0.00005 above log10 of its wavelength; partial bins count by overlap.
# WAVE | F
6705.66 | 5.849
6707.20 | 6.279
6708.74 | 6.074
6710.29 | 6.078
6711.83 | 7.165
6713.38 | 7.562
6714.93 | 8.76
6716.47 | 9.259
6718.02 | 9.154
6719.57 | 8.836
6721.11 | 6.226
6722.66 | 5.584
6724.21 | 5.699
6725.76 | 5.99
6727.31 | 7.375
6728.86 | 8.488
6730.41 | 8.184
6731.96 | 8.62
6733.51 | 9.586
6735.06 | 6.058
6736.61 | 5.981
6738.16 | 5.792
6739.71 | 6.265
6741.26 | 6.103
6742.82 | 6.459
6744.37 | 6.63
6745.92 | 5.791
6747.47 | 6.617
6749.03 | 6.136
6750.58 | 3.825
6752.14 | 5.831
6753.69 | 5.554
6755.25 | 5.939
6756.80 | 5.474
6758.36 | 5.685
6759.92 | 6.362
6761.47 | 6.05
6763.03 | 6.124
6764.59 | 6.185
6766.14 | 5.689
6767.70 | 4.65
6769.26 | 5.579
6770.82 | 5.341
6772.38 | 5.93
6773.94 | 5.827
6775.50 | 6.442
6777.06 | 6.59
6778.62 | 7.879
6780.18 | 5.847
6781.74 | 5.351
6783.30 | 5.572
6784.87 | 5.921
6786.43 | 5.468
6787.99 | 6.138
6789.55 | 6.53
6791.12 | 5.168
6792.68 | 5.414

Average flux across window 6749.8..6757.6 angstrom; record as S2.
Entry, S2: 5.33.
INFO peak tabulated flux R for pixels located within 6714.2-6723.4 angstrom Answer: 9.259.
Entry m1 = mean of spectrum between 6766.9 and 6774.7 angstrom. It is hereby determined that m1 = 5.46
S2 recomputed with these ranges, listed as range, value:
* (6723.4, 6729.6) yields 6.87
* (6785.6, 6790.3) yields 6.05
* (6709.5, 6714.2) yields 6.94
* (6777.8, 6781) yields 6.85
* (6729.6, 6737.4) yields 7.69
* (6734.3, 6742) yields 6.04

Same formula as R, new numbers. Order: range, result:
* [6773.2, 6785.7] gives 7.879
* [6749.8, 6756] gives 5.939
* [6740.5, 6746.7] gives 6.63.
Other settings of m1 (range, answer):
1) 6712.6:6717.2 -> 8.52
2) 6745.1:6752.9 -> 5.64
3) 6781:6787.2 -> 5.58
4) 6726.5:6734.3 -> 8.43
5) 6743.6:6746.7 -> 6.22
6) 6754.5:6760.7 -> 5.87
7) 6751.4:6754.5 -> 5.69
